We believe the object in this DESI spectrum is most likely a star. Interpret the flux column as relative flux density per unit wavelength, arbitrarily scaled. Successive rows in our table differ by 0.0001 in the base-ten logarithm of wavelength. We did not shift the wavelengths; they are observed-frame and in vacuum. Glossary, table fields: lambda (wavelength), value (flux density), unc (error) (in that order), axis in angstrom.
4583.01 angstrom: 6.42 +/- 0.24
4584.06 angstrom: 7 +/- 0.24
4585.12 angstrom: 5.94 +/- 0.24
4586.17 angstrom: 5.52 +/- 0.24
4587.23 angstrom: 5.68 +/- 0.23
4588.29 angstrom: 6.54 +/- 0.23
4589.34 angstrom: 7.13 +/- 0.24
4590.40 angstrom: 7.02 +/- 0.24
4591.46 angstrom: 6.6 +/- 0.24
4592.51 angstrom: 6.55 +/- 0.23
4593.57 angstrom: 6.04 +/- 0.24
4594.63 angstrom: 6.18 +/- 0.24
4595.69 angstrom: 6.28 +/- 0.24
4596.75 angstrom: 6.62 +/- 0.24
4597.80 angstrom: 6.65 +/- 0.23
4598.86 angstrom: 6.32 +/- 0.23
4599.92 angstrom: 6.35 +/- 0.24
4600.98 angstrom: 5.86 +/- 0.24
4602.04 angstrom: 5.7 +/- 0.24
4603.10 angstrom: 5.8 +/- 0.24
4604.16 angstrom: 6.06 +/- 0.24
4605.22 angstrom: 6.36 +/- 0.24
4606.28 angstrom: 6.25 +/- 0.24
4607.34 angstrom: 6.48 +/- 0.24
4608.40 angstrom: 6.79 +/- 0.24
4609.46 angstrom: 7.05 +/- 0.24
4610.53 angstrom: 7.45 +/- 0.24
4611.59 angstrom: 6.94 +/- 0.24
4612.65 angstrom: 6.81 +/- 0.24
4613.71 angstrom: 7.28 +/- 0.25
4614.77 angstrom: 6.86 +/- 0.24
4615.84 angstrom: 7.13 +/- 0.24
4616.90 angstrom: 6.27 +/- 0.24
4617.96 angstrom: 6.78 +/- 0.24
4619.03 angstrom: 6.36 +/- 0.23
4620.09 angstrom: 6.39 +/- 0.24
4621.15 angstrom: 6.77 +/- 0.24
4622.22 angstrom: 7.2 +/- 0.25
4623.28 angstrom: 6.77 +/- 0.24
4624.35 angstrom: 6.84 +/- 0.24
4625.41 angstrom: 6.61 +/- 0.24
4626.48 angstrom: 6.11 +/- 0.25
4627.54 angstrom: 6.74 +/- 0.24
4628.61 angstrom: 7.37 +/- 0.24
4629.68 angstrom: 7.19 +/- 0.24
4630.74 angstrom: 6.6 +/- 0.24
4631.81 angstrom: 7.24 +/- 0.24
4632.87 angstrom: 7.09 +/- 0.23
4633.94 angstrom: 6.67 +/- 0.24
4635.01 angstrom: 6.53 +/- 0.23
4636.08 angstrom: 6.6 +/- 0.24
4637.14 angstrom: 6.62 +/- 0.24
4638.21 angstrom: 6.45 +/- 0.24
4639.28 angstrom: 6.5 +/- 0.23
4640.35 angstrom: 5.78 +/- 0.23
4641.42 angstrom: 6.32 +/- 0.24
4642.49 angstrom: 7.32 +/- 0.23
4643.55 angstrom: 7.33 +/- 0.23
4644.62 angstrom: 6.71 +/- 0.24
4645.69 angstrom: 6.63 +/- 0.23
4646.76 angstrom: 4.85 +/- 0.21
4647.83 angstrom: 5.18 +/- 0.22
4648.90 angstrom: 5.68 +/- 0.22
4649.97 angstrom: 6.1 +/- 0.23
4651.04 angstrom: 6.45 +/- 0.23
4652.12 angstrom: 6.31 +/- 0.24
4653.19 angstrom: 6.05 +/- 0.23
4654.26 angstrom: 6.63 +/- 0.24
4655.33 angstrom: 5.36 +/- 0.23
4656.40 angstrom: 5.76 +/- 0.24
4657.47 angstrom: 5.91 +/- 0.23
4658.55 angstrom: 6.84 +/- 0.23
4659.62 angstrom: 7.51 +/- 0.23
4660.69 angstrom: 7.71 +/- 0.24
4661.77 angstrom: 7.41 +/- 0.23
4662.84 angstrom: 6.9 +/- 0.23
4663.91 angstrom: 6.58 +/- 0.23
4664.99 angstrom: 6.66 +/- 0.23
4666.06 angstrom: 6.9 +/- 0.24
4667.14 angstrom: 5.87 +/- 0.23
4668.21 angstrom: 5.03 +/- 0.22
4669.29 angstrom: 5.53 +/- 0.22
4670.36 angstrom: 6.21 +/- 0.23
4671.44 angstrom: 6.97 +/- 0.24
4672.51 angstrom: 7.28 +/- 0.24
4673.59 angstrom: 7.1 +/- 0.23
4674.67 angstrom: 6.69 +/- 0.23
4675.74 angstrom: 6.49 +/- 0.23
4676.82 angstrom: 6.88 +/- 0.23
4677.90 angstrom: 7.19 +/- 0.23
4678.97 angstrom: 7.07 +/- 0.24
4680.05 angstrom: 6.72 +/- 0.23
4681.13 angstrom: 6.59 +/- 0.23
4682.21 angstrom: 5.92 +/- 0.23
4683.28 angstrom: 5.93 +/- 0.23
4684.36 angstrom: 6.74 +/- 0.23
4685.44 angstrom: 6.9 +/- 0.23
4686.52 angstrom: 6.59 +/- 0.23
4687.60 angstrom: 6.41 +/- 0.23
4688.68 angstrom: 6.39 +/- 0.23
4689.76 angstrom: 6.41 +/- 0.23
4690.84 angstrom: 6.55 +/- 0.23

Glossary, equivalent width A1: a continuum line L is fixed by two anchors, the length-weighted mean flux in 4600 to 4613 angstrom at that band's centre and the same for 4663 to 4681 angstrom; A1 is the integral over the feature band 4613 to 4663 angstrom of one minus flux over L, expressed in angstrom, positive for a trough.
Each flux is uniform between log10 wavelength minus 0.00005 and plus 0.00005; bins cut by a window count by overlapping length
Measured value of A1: -0.6 angstrom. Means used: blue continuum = 6.45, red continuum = 6.58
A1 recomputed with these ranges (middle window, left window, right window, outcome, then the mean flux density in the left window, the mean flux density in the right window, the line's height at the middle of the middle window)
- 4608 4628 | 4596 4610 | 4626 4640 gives -0.8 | 6.33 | 6.74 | 6.53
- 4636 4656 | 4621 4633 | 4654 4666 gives 1.5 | 6.87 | 6.67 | 6.76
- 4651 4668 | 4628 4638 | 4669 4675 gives 0.5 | 6.86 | 6.67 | 6.73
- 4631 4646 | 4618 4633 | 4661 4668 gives 0.1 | 6.8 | 6.67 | 6.76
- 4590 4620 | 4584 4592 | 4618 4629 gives 0.1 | 6.4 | 6.71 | 6.55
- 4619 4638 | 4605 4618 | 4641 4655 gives -0.6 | 6.82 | 6.26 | 6.56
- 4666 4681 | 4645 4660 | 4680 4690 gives -0.6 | 6.08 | 6.45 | 6.32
